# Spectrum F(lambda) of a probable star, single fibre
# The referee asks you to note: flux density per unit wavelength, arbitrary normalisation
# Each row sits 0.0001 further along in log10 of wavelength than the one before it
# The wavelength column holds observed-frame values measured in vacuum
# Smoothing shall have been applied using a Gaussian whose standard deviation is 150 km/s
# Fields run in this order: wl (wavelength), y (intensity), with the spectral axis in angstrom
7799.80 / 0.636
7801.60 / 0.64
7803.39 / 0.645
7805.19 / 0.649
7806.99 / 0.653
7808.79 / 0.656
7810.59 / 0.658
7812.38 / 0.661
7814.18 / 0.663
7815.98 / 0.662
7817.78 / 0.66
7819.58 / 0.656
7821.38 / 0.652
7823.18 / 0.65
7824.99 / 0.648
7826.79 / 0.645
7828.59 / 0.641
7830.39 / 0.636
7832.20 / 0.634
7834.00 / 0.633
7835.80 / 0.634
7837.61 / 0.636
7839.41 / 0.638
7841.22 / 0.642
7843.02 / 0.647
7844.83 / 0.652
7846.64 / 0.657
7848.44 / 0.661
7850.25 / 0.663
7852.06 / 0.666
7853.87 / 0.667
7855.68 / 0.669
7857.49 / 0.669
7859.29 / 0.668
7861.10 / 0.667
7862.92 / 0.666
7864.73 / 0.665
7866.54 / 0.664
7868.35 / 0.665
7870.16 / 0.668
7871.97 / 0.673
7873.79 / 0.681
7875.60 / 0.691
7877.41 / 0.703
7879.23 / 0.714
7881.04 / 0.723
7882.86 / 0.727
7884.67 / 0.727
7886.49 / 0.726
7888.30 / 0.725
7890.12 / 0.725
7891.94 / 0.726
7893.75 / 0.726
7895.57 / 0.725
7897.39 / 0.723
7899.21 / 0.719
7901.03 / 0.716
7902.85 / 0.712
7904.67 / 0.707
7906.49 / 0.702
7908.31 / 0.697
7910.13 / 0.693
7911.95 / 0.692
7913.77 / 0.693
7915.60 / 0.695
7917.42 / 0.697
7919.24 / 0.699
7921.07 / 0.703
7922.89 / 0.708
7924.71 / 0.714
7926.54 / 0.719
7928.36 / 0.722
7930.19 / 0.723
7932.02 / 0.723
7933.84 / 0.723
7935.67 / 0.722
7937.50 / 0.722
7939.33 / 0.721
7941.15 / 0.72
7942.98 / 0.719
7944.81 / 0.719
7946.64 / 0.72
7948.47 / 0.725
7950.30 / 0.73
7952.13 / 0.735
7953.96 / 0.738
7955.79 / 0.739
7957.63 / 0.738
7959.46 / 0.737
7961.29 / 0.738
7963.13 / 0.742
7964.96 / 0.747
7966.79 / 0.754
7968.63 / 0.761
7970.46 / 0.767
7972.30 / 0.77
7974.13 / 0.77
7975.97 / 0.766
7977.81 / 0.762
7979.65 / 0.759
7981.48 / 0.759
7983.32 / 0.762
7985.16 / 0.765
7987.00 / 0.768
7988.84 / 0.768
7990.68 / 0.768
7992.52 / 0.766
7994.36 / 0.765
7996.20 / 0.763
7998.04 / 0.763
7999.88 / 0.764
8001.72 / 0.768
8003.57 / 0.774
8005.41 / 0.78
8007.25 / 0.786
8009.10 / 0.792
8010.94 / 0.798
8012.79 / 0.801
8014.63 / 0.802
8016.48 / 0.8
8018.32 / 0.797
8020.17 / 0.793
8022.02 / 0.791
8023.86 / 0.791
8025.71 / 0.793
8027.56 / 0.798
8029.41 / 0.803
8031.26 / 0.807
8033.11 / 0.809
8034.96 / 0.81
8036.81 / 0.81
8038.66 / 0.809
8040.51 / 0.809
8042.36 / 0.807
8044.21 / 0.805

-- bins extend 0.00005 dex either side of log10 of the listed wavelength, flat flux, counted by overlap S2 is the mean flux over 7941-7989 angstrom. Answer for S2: 0.747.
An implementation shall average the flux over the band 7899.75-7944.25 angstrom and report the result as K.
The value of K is 0.71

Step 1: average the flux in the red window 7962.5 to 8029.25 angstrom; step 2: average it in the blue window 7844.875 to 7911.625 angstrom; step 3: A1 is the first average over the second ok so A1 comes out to 1.1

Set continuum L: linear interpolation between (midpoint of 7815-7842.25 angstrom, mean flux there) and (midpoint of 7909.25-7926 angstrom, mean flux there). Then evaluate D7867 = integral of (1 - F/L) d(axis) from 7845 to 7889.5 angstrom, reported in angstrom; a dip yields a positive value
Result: -1.0 angstrom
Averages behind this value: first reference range 0.645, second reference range 0.7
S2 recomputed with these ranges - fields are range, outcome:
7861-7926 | 0.702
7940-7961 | 0.73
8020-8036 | 0.8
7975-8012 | 0.77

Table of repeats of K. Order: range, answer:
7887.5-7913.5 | 0.713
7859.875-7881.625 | 0.681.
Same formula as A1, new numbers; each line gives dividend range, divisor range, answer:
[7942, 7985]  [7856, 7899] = 1.07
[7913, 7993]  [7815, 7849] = 1.14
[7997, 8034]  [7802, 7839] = 1.22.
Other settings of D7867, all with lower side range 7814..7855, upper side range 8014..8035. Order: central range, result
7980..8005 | 0.3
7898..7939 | 0.3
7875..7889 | -0.6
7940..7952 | 0.2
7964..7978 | -0.1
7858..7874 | 0.1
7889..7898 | -0.4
